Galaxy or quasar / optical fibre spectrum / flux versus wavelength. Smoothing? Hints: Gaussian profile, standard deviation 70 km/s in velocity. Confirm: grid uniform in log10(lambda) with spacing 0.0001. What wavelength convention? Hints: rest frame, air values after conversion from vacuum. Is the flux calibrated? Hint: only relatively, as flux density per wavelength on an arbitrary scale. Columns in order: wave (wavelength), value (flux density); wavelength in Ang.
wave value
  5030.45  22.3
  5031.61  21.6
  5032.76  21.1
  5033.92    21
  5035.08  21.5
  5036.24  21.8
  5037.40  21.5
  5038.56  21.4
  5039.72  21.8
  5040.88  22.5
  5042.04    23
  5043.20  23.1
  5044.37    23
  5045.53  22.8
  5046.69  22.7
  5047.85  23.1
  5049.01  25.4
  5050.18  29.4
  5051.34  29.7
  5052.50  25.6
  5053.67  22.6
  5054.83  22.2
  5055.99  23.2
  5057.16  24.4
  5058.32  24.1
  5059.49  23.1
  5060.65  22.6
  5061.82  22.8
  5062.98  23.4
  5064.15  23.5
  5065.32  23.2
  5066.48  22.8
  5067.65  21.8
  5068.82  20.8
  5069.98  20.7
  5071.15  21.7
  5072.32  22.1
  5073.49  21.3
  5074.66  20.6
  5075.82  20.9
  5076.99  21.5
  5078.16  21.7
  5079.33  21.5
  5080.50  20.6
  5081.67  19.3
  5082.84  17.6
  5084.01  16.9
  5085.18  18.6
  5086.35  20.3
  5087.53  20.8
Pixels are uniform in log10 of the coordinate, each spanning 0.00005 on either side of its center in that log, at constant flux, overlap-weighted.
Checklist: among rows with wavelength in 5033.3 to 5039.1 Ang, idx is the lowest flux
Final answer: 21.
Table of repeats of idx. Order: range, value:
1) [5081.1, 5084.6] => 16.9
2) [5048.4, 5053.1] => 25.4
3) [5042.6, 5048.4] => 22.7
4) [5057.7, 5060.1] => 23.1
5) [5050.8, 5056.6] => 22.2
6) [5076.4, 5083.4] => 17.6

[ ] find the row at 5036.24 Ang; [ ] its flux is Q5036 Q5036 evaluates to 21.8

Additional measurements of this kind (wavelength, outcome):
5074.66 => 20.6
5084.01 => 16.9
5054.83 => 22.2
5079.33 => 21.5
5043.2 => 23.1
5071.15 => 21.7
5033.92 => 21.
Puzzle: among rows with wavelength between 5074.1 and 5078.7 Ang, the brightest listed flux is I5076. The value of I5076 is 21.7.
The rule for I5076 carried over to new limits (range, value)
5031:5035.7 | 21.6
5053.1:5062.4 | 24.4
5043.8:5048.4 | 23.1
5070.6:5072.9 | 22.1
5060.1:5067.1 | 23.5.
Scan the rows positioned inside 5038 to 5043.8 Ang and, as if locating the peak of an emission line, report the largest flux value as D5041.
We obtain 23.1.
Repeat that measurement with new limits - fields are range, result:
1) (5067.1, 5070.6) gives 21.8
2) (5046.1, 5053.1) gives 29.7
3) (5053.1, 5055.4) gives 22.6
